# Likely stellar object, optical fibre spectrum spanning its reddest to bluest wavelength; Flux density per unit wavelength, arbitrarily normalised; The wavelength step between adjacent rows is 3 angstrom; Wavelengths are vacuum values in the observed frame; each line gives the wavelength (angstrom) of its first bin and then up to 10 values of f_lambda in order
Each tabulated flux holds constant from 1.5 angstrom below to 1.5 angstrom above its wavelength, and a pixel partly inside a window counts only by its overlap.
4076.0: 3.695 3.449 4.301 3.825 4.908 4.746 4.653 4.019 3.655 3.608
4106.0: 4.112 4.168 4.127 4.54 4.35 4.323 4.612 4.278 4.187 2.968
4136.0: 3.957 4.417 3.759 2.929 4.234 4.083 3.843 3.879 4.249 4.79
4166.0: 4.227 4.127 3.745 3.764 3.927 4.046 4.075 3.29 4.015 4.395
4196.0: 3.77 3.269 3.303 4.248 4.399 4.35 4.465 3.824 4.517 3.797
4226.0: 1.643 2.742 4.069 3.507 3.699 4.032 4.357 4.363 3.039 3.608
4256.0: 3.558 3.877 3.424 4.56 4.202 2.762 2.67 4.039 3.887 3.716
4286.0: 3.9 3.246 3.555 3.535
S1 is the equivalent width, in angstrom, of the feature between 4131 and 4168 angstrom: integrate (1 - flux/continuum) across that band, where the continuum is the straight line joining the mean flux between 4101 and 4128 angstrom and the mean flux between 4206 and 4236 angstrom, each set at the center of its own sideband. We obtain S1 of 1.02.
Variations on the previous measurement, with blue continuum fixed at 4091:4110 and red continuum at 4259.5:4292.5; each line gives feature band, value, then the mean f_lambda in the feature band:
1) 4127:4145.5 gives 0.96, 3.79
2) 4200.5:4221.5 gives -1.94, 4.16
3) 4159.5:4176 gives -1.00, 4.16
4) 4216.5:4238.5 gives 1.86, 3.45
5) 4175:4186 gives -0.18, 3.95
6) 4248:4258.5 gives 0.59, 3.49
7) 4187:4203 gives 0.53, 3.72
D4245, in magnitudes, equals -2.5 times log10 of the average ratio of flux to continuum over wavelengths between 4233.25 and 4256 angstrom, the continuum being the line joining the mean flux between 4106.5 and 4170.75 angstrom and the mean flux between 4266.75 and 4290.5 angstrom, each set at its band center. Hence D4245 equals -0.03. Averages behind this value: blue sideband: 4.1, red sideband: 3.55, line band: 3.79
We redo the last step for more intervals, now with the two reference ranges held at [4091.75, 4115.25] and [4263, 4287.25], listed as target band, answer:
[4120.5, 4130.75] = -0.08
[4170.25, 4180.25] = 0.03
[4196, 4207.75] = 0.05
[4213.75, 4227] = 0.06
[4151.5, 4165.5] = -0.05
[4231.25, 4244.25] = -0.03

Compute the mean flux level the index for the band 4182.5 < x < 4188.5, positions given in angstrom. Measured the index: 3.68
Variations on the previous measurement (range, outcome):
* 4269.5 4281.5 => 3.34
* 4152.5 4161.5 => 3.99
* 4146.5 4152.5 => 4.16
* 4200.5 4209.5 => 3.98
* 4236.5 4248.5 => 4.11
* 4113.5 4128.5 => 4.42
